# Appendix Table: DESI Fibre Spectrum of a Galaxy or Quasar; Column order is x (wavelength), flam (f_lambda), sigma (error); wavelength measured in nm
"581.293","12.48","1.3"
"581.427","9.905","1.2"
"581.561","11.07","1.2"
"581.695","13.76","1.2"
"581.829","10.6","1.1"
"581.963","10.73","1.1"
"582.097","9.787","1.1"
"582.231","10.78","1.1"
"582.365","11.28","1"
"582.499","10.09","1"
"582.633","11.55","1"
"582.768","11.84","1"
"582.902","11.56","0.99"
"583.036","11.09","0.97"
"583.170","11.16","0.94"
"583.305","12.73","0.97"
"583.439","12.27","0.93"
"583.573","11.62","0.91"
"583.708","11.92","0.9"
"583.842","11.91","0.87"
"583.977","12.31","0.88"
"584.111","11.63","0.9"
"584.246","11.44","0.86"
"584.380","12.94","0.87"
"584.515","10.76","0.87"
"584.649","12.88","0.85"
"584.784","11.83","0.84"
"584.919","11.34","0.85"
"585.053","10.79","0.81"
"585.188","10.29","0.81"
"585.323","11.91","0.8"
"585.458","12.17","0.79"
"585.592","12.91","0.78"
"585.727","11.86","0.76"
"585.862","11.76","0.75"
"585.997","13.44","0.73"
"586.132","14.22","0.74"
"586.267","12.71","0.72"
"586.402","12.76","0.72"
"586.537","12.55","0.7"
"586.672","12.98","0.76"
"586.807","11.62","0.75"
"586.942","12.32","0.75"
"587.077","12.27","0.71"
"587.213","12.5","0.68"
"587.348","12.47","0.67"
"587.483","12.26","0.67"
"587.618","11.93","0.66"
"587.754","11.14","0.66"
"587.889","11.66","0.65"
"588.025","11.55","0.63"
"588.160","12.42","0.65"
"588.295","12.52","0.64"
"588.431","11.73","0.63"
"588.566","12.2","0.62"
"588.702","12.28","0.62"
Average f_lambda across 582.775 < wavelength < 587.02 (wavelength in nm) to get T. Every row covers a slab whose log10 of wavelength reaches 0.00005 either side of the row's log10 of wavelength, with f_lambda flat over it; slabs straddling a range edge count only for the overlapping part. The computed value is 12.1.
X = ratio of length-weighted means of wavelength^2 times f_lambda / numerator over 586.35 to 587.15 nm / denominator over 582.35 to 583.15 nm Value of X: 1.1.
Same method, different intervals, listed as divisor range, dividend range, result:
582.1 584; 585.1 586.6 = 1.09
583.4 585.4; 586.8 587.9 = 1.04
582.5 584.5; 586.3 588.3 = 1.05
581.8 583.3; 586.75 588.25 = 1.11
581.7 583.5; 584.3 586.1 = 1.07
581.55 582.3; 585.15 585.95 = 1.08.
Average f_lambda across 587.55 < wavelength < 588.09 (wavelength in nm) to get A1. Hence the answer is 11.6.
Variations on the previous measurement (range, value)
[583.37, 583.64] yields 12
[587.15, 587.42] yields 12.5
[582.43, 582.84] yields 11.2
